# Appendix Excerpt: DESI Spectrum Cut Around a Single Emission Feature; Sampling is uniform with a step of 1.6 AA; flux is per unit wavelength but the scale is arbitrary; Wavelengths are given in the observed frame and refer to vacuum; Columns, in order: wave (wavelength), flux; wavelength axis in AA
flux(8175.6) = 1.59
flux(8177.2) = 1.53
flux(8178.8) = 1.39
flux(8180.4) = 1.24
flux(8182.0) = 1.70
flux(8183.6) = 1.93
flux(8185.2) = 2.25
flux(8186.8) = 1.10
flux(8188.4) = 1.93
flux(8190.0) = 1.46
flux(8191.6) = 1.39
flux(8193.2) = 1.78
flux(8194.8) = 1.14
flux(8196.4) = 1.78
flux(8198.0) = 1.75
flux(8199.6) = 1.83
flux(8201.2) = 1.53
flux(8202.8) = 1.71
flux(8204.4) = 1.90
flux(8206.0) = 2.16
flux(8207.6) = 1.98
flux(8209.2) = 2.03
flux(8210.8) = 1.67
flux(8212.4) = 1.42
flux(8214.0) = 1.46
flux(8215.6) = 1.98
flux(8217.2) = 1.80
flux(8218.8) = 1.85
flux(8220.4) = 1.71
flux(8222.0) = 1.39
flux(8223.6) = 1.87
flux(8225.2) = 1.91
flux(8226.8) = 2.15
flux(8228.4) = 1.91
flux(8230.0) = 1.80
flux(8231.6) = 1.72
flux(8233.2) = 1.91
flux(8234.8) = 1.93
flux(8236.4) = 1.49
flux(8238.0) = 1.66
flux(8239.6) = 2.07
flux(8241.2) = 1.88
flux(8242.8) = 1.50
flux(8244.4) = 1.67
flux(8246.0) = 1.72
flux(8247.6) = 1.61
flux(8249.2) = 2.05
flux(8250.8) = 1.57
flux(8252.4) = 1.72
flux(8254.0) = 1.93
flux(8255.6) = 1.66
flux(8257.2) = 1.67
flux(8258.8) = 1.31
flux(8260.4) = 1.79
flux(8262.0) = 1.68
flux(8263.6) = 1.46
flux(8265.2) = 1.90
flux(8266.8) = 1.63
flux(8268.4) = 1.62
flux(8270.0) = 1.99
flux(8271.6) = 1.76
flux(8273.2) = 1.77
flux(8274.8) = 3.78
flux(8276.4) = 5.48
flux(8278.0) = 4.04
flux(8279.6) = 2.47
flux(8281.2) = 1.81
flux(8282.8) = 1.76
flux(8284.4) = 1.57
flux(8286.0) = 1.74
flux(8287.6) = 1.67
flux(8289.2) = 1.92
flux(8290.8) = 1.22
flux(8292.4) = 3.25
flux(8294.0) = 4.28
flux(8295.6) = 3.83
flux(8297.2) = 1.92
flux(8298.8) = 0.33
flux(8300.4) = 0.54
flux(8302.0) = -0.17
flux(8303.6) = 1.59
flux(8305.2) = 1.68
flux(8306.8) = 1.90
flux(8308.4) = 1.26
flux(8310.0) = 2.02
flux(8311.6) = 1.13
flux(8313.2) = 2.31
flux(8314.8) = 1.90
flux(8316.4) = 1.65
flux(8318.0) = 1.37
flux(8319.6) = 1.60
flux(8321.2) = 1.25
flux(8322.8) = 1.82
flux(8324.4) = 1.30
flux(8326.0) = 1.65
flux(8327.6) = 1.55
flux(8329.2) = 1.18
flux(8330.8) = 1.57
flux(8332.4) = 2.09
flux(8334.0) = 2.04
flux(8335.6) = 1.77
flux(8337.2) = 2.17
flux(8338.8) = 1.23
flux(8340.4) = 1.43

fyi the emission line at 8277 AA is [S II] 6716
